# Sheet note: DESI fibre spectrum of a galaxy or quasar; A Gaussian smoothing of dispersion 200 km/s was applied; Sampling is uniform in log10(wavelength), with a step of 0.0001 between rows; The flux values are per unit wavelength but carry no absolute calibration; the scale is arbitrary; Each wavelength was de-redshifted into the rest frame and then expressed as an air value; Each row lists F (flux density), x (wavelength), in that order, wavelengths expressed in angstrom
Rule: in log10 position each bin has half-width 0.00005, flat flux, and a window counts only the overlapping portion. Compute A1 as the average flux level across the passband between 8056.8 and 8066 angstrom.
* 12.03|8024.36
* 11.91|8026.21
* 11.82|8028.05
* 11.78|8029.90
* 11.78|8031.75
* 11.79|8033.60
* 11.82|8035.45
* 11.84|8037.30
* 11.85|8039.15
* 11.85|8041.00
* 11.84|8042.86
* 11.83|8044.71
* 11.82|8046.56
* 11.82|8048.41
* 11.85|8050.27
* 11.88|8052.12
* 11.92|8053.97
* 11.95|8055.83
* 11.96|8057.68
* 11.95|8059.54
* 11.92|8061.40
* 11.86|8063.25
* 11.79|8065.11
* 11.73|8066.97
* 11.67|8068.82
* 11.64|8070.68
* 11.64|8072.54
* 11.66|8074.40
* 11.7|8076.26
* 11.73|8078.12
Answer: 11.9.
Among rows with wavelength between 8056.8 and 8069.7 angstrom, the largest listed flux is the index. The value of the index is 11.96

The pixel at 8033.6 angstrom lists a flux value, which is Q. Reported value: 11.79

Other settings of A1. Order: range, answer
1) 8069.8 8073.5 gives 11.6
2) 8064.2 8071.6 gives 11.7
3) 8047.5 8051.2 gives 11.8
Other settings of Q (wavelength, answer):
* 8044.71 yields 11.83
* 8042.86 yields 11.84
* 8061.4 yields 11.92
